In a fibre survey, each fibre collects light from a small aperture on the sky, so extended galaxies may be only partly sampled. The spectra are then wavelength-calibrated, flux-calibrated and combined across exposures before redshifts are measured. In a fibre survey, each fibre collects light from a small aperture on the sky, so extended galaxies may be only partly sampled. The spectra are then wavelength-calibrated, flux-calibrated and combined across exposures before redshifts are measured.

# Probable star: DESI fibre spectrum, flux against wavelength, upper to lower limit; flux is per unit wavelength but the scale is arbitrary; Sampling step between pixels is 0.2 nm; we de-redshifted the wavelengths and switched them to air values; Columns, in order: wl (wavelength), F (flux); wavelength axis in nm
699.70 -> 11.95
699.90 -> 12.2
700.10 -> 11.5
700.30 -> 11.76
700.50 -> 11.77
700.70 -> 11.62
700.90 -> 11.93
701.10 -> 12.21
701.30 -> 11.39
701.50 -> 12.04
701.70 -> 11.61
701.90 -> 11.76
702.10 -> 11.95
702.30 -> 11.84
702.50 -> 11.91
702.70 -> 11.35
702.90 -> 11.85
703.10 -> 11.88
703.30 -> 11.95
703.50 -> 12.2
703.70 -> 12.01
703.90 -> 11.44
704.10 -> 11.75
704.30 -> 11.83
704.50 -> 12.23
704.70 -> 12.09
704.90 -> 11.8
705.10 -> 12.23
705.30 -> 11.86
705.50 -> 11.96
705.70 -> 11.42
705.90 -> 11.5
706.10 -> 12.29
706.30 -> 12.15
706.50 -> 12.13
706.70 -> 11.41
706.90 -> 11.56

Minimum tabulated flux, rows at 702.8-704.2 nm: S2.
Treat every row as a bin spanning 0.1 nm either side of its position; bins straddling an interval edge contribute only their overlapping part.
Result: 11.44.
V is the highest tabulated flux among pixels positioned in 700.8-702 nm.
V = 12.21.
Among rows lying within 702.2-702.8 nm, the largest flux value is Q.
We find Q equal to 11.91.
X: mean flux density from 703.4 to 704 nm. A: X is 11.9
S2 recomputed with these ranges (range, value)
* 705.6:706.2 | 11.42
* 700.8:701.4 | 11.39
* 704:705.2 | 11.75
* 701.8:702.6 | 11.76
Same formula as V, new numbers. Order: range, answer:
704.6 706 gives 12.23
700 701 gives 11.93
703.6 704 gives 12.01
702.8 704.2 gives 12.2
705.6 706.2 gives 12.29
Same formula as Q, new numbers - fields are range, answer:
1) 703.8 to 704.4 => 11.83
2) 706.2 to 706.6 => 12.15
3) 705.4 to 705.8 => 11.96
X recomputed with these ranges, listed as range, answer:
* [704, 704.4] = 11.8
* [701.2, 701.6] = 11.7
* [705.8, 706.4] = 12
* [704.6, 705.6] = 12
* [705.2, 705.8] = 11.7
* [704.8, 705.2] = 12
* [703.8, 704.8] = 11.9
